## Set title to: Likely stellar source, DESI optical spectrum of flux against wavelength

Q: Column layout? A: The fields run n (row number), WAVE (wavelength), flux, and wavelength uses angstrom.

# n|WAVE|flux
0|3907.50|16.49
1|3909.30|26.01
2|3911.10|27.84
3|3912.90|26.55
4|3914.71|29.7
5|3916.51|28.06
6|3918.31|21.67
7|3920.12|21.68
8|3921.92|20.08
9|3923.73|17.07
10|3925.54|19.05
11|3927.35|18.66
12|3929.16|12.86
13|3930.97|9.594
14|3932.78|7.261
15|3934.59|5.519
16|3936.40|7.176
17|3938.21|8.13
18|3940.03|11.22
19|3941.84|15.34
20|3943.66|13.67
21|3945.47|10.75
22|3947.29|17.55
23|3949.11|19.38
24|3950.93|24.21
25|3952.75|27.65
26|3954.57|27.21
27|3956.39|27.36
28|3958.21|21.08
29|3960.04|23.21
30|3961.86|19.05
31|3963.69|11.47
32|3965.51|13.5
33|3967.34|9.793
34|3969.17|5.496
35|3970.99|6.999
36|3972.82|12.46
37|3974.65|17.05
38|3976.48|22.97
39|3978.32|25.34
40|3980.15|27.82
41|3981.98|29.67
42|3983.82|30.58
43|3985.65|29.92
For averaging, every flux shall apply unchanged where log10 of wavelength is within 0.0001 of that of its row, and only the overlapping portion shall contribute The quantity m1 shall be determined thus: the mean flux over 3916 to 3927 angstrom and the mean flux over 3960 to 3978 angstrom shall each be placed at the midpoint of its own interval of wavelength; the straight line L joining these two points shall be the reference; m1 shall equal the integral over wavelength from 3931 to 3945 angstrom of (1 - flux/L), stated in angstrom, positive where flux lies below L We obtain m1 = 6.5 angstrom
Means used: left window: 20.9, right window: 14.1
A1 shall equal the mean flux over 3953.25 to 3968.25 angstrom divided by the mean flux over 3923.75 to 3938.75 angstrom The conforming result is 1.69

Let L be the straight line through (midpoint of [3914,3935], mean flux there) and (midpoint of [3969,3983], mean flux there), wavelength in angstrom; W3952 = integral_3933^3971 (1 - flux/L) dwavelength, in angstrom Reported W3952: 6.2 angstrom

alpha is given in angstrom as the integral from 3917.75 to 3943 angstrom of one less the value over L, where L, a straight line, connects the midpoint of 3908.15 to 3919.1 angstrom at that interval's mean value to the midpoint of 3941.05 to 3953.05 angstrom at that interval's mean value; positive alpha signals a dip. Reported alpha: 9.8 angstrom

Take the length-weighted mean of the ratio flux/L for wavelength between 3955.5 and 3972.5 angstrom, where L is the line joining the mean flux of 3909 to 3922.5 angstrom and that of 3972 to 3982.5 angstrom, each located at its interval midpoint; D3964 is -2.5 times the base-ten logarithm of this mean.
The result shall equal 0.45 mag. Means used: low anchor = 25.3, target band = 15.2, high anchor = 22.4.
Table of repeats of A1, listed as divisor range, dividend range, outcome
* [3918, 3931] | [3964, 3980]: 0.82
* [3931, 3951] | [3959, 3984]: 1.47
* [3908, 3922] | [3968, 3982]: 0.70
